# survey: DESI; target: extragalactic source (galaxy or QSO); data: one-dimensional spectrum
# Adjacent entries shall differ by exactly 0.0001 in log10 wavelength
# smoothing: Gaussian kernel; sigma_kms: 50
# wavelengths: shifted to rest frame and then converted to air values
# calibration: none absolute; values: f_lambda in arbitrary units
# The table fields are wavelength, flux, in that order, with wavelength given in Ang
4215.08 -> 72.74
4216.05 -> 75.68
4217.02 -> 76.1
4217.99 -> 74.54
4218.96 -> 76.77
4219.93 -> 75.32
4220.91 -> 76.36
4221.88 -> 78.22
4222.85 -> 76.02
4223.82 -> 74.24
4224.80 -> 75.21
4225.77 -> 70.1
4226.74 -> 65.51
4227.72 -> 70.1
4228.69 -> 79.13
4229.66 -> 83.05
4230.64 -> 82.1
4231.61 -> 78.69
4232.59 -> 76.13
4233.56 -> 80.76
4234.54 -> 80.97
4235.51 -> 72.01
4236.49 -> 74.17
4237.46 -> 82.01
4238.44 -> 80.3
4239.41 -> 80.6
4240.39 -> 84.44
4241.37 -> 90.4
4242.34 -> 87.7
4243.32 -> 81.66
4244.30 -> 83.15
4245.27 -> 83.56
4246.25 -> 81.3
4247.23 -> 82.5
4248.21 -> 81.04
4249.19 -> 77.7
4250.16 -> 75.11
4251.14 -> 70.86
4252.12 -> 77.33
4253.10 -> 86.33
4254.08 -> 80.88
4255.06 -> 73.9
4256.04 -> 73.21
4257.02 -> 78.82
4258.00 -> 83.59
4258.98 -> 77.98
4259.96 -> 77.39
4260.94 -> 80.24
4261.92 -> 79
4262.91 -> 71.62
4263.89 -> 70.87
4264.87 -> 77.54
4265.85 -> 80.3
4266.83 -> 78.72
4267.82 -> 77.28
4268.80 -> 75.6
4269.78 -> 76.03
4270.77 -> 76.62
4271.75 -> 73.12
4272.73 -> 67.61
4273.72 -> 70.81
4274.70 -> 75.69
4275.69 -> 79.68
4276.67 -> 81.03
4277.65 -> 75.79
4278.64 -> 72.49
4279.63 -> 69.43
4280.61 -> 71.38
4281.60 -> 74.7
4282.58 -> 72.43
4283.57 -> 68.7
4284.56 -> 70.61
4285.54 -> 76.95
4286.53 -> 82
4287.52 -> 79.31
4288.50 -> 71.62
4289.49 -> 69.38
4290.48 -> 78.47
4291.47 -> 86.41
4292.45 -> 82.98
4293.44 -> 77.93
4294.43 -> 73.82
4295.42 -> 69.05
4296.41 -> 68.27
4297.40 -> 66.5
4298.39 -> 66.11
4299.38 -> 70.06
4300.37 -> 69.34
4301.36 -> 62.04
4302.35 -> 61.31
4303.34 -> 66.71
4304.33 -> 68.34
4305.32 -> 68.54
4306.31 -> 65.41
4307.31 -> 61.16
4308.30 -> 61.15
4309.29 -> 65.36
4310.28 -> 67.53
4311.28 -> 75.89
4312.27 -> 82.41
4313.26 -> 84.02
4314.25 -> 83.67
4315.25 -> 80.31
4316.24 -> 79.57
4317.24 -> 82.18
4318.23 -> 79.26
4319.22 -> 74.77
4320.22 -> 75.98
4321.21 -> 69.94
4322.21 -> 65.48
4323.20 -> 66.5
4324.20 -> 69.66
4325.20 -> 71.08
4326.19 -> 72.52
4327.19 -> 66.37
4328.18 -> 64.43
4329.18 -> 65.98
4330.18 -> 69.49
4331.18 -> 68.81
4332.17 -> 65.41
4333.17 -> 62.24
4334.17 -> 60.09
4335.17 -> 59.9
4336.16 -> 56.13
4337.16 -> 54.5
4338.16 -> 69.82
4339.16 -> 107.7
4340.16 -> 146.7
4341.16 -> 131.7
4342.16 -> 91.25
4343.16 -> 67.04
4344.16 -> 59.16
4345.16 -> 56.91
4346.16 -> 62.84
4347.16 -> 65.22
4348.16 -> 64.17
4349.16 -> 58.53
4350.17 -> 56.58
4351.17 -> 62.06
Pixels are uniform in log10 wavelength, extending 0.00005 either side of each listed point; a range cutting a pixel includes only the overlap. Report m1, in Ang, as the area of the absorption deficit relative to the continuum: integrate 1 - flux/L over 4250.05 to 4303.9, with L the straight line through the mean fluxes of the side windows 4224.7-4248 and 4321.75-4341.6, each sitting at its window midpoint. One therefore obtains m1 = 2.0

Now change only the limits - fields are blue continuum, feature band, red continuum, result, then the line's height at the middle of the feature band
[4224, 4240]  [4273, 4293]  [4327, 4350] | -0.1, 74.9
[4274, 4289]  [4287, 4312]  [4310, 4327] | 1.6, 75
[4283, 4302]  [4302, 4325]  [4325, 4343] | 0.9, 75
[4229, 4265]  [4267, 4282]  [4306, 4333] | 0.4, 76.5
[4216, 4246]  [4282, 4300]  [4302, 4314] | -0.6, 71.4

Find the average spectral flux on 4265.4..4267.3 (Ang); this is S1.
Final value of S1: 79.6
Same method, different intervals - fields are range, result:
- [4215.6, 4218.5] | 75.5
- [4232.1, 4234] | 78.5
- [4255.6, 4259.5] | 78.5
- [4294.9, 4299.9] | 68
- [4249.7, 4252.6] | 74.4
